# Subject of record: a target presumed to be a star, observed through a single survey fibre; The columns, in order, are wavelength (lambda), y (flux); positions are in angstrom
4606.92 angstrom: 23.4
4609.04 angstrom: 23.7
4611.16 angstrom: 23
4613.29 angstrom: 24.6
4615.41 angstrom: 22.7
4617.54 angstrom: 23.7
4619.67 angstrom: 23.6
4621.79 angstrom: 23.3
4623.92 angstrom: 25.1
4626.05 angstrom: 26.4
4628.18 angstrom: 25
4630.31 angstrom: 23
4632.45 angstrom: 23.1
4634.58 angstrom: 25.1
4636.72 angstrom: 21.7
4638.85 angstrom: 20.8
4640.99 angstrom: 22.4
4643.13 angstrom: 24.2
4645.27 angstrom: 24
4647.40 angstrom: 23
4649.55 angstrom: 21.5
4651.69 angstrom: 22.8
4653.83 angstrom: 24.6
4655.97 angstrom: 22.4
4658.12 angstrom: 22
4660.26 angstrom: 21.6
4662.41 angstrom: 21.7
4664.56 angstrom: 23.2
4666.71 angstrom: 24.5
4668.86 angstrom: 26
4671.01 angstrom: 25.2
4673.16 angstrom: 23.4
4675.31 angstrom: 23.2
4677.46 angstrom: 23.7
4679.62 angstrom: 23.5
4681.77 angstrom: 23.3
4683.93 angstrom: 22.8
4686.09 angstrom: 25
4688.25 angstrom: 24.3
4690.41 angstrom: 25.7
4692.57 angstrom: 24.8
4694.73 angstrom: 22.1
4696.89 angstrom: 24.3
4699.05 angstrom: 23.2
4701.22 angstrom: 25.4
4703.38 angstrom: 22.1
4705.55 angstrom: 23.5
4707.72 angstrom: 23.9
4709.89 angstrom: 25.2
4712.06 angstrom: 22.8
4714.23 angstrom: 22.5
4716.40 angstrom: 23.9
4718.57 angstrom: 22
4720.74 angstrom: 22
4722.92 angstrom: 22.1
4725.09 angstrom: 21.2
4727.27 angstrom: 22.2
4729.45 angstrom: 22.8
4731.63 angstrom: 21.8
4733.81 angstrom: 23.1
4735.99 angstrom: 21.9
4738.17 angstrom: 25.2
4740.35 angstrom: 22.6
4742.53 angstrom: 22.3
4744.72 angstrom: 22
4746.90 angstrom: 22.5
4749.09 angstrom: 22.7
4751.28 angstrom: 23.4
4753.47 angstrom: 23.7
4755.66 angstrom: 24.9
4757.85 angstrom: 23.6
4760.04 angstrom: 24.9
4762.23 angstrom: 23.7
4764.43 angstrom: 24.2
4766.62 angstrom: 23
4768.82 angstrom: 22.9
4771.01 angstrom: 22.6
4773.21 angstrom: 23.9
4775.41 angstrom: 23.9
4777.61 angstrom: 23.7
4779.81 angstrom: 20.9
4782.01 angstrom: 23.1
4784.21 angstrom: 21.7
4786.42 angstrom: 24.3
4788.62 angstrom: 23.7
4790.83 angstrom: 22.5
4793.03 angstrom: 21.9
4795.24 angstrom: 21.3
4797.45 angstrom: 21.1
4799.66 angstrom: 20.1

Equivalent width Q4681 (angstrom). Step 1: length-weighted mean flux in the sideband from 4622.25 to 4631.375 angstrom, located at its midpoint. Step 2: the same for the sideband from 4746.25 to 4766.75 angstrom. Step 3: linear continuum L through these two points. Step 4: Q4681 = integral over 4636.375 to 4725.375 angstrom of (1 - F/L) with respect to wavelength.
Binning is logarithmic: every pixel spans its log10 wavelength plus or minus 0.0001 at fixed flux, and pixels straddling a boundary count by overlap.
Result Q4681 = 3.74 angstrom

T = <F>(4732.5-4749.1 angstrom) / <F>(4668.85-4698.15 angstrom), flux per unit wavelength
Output 0.9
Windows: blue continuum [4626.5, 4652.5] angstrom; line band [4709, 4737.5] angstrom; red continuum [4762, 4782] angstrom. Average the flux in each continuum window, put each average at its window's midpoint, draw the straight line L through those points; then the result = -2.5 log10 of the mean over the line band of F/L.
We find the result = 0.03 mag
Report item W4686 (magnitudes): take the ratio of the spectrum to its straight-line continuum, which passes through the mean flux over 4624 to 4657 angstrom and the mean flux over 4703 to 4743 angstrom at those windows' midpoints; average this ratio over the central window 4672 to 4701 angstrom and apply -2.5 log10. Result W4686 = -0.04 mag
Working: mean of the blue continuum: 23.4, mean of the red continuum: 22.8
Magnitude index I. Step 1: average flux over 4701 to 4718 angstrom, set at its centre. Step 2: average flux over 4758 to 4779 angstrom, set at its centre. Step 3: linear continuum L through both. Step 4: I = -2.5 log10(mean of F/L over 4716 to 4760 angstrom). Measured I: 0.03 mag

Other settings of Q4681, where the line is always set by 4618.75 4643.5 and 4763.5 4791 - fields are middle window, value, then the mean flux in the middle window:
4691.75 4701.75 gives -0.20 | 23.9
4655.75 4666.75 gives 0.53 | 22.4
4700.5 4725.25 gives 0.28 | 23.1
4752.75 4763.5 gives -0.46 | 24.2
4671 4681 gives -0.07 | 23.7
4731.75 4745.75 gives 0.29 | 22.8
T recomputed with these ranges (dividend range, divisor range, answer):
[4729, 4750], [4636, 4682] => 0.98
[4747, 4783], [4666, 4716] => 0.98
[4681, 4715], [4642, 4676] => 1.02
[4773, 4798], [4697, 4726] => 0.98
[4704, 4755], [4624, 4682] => 0.98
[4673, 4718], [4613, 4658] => 1.01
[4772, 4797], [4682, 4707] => 0.95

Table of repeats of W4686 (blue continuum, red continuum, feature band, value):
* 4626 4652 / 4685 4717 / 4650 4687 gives 0.01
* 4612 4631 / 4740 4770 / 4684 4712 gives -0.02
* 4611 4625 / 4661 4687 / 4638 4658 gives 0.04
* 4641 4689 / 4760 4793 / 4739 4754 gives 0.02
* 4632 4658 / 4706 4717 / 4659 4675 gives -0.02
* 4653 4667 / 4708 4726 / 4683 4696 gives -0.06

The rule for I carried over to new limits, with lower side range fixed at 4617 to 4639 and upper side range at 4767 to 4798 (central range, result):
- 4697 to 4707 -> -0.02 mag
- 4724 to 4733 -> 0.05 mag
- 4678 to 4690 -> -0.02 mag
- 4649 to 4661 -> 0.05 mag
